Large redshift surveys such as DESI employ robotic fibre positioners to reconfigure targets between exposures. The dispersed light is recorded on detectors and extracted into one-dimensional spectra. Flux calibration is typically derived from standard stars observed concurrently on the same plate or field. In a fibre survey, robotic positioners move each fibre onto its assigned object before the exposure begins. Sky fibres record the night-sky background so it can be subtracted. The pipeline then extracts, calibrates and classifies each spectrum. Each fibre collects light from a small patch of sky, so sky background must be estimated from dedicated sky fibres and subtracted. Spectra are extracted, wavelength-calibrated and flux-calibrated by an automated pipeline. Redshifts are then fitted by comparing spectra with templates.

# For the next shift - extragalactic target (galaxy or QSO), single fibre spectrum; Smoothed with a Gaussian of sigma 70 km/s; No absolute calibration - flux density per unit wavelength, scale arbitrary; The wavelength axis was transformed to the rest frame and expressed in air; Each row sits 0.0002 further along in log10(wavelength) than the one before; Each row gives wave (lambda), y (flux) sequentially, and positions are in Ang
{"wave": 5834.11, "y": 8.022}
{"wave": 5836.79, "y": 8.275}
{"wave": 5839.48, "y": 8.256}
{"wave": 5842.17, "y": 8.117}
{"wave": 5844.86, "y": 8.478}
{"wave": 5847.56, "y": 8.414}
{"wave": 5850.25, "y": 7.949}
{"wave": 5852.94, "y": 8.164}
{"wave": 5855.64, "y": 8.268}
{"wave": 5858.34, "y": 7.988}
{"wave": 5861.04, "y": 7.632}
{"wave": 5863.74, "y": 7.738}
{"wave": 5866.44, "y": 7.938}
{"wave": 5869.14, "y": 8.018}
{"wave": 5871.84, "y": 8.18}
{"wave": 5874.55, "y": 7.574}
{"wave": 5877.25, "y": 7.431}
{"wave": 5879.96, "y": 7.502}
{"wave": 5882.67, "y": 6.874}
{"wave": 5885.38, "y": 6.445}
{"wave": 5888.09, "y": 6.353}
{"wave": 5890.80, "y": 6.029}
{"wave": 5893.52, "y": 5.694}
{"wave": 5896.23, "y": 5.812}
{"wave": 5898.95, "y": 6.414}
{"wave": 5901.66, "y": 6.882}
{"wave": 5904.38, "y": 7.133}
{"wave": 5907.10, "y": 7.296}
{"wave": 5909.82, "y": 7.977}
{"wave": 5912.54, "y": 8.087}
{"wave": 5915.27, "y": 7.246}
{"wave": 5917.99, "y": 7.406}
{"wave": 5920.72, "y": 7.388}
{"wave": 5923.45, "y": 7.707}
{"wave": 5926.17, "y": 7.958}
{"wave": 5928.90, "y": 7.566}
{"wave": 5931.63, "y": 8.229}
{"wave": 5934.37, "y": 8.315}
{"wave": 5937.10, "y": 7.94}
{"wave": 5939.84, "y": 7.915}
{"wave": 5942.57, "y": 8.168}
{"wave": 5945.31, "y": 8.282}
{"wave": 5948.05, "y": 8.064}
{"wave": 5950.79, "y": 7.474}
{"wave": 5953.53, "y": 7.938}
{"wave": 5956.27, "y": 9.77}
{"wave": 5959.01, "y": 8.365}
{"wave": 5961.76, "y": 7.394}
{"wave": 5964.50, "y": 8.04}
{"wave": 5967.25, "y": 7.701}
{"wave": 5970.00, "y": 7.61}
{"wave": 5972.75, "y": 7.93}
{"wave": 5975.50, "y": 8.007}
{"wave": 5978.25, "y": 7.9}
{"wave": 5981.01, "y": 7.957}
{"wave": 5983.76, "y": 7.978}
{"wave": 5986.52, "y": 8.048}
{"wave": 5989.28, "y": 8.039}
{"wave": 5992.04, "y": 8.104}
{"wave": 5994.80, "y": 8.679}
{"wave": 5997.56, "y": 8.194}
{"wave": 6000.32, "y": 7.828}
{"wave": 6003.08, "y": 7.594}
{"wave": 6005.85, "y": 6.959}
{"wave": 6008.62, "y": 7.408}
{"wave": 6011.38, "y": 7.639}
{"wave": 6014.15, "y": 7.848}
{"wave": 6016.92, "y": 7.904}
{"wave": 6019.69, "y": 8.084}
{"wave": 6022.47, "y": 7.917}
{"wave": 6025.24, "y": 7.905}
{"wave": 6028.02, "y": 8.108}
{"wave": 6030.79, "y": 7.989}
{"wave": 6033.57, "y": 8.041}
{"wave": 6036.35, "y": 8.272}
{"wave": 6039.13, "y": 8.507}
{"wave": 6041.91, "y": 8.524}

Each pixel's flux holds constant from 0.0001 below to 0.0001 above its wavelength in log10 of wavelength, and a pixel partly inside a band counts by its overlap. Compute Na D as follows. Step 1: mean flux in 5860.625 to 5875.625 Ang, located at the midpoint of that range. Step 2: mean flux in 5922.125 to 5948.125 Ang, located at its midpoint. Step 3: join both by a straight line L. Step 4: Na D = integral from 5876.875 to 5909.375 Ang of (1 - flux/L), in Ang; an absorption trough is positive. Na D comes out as 5.1 Ang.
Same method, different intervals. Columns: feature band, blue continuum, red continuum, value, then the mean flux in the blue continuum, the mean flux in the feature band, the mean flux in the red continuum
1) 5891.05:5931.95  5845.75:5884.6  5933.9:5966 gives 4.08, 7.82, 7.2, 8.13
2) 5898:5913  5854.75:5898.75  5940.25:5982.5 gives 0.40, 7.18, 7.28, 8.04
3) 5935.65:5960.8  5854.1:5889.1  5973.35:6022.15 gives -1.44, 7.55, 8.2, 7.89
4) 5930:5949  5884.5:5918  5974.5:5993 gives -1.96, 6.81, 8.12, 8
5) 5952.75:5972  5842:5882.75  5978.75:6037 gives -0.47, 7.92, 8.12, 7.92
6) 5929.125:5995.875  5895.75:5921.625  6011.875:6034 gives -4.48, 7.21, 8.06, 7.96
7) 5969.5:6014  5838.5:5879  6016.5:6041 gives 1.13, 8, 7.87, 8.1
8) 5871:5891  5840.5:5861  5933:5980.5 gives 2.58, 8.16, 7.08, 8.05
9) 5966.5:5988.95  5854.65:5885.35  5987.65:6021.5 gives -0.23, 7.68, 7.9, 7.86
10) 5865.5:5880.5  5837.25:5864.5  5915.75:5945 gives 0.48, 8.11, 7.79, 7.86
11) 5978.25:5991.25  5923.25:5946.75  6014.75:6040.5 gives 0.08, 8.02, 7.99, 8.07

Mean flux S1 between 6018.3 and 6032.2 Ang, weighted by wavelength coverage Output 8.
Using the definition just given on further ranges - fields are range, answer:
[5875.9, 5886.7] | 7.06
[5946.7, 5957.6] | 8.31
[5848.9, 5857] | 8.13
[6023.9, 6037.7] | 8.06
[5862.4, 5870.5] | 7.91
